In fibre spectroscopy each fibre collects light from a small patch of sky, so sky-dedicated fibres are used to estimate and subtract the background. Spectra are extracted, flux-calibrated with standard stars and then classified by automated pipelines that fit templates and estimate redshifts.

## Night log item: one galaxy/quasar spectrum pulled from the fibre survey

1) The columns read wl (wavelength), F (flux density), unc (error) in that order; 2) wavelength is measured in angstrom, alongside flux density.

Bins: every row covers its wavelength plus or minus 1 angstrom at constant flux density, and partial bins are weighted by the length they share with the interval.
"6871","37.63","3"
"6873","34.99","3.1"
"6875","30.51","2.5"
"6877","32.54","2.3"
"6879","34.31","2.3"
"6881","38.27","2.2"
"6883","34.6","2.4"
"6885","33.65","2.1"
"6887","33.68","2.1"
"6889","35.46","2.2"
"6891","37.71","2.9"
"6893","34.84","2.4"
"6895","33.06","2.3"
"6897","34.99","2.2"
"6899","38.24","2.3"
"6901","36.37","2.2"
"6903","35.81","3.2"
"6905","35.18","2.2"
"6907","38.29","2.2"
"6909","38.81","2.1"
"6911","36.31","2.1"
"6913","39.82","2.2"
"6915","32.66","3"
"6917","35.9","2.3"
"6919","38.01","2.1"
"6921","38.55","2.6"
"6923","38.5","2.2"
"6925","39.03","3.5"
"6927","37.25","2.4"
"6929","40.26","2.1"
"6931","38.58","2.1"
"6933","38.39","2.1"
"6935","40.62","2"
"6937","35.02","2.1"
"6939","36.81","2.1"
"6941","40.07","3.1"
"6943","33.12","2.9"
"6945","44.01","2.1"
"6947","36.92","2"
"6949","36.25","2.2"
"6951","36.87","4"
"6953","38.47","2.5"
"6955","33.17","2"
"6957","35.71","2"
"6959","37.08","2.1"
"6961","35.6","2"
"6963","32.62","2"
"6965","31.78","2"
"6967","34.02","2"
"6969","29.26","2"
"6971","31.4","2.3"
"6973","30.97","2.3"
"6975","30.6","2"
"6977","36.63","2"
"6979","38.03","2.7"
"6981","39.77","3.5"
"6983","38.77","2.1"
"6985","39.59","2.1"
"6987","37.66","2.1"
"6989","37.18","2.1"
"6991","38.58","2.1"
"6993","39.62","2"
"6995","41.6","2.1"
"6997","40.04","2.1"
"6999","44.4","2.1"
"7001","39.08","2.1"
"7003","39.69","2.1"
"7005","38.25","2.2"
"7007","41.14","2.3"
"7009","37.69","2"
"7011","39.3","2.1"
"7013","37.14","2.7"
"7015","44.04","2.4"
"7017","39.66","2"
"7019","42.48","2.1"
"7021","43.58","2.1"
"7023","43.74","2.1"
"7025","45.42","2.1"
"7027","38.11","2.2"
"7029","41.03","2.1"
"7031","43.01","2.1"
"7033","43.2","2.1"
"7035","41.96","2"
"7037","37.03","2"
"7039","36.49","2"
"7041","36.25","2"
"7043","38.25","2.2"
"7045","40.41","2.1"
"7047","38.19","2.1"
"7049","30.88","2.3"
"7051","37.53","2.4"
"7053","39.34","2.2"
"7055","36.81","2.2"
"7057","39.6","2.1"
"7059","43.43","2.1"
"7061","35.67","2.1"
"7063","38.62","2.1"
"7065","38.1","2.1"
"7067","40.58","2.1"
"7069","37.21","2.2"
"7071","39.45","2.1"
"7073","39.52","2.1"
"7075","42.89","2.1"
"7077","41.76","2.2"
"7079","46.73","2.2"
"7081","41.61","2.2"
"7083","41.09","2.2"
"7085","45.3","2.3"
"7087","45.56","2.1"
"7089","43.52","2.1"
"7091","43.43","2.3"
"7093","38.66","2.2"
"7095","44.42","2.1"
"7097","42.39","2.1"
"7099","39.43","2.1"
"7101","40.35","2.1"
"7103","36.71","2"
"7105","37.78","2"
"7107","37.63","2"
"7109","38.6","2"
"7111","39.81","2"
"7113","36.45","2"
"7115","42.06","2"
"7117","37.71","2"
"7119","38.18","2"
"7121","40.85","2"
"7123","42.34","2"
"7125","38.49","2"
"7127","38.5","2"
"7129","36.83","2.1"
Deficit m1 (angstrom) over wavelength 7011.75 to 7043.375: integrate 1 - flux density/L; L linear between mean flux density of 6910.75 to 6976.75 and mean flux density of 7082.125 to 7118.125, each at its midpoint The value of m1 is -1.8 angstrom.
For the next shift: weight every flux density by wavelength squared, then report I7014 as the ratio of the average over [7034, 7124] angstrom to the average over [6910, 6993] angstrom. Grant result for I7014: 1.13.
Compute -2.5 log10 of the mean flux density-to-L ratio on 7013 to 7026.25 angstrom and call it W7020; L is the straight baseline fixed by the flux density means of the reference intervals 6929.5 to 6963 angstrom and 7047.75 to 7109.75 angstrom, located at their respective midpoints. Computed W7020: -0.10 mag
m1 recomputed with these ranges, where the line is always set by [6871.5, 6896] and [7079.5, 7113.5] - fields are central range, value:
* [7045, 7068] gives 0.9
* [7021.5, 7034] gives -1.2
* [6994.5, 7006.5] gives -0.8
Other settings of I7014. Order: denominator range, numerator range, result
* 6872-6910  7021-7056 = 1.16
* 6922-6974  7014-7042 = 1.16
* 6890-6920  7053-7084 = 1.16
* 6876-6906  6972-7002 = 1.11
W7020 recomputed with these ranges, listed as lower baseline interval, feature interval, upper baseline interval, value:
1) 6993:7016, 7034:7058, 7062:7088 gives 0.09 mag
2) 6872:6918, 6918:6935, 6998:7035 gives -0.05 mag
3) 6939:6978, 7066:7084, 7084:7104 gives -0.01 mag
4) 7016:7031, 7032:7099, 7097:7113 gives 0.00 mag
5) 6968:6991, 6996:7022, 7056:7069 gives -0.10 mag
